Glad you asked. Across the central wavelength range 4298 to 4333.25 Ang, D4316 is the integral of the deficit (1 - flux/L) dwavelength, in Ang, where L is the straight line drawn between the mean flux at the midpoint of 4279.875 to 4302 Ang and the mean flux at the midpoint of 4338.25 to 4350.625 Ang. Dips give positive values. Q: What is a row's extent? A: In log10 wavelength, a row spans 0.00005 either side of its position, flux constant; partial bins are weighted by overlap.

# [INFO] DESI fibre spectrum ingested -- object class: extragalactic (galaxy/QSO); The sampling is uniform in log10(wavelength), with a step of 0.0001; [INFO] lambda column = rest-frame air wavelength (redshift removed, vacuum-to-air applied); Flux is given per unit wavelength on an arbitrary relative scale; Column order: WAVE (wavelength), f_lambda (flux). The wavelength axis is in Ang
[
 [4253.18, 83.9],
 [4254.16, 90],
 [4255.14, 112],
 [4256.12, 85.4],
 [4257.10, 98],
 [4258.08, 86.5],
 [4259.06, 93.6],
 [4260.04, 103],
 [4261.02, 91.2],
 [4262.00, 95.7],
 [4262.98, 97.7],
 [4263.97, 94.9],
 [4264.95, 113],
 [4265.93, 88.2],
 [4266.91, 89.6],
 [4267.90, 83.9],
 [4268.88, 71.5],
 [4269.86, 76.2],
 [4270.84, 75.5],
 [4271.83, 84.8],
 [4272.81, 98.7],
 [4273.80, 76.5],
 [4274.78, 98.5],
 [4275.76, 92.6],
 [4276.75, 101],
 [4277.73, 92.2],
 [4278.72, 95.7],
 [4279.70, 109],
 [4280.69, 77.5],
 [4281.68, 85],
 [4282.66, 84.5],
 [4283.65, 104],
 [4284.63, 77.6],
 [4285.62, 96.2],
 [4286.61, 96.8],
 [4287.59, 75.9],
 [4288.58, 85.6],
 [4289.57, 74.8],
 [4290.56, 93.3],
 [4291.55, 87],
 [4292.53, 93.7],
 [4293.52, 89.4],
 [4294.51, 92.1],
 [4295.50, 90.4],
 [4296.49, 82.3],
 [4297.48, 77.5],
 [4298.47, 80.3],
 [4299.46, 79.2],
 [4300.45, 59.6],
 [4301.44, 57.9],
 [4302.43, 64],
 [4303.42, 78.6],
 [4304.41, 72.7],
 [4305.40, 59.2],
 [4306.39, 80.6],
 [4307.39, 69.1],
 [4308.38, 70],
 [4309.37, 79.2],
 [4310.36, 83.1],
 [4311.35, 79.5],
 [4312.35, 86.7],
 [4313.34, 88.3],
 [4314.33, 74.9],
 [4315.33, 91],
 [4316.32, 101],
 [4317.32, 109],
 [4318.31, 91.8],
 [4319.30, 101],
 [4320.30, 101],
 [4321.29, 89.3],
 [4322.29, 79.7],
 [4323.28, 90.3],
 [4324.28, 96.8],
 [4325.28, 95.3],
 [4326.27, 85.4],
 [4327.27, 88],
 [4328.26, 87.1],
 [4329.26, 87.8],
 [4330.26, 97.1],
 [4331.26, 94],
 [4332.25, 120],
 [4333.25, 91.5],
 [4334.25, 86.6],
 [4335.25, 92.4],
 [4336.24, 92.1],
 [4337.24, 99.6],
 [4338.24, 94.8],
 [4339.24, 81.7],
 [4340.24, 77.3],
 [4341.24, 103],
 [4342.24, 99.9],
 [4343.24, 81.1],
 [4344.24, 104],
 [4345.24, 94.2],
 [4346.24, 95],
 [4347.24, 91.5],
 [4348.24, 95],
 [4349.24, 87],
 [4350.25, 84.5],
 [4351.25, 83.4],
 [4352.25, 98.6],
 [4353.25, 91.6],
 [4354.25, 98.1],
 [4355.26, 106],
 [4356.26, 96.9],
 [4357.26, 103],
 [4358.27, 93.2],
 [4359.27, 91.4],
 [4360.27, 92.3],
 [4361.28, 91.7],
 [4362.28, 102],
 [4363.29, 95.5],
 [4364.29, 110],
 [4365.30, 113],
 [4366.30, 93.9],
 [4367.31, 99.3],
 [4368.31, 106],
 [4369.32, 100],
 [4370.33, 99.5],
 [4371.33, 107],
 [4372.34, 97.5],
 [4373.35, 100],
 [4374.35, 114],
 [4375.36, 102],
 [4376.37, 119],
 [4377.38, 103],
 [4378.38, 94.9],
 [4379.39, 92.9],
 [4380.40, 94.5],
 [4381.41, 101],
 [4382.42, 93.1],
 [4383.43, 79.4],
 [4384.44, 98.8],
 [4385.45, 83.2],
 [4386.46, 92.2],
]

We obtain 1.0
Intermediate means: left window 83.9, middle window 84.9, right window 91.3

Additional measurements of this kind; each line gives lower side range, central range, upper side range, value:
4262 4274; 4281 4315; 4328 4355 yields 3.47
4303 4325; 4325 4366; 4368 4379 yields 0.23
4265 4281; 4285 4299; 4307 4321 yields 0.28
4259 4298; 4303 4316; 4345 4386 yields 1.99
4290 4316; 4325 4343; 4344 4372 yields -0.68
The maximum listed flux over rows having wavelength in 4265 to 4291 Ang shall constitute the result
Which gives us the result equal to 109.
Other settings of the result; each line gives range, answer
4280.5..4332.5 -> 120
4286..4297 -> 96.8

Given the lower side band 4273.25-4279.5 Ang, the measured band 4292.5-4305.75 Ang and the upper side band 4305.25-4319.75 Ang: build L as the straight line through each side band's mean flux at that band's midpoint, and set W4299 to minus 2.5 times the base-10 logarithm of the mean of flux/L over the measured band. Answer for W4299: 0.15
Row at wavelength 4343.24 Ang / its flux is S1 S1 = 81.1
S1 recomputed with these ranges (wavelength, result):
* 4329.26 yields 87.8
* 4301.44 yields 57.9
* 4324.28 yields 96.8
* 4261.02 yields 91.2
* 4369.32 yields 100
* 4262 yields 95.7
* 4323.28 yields 90.3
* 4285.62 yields 96.2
